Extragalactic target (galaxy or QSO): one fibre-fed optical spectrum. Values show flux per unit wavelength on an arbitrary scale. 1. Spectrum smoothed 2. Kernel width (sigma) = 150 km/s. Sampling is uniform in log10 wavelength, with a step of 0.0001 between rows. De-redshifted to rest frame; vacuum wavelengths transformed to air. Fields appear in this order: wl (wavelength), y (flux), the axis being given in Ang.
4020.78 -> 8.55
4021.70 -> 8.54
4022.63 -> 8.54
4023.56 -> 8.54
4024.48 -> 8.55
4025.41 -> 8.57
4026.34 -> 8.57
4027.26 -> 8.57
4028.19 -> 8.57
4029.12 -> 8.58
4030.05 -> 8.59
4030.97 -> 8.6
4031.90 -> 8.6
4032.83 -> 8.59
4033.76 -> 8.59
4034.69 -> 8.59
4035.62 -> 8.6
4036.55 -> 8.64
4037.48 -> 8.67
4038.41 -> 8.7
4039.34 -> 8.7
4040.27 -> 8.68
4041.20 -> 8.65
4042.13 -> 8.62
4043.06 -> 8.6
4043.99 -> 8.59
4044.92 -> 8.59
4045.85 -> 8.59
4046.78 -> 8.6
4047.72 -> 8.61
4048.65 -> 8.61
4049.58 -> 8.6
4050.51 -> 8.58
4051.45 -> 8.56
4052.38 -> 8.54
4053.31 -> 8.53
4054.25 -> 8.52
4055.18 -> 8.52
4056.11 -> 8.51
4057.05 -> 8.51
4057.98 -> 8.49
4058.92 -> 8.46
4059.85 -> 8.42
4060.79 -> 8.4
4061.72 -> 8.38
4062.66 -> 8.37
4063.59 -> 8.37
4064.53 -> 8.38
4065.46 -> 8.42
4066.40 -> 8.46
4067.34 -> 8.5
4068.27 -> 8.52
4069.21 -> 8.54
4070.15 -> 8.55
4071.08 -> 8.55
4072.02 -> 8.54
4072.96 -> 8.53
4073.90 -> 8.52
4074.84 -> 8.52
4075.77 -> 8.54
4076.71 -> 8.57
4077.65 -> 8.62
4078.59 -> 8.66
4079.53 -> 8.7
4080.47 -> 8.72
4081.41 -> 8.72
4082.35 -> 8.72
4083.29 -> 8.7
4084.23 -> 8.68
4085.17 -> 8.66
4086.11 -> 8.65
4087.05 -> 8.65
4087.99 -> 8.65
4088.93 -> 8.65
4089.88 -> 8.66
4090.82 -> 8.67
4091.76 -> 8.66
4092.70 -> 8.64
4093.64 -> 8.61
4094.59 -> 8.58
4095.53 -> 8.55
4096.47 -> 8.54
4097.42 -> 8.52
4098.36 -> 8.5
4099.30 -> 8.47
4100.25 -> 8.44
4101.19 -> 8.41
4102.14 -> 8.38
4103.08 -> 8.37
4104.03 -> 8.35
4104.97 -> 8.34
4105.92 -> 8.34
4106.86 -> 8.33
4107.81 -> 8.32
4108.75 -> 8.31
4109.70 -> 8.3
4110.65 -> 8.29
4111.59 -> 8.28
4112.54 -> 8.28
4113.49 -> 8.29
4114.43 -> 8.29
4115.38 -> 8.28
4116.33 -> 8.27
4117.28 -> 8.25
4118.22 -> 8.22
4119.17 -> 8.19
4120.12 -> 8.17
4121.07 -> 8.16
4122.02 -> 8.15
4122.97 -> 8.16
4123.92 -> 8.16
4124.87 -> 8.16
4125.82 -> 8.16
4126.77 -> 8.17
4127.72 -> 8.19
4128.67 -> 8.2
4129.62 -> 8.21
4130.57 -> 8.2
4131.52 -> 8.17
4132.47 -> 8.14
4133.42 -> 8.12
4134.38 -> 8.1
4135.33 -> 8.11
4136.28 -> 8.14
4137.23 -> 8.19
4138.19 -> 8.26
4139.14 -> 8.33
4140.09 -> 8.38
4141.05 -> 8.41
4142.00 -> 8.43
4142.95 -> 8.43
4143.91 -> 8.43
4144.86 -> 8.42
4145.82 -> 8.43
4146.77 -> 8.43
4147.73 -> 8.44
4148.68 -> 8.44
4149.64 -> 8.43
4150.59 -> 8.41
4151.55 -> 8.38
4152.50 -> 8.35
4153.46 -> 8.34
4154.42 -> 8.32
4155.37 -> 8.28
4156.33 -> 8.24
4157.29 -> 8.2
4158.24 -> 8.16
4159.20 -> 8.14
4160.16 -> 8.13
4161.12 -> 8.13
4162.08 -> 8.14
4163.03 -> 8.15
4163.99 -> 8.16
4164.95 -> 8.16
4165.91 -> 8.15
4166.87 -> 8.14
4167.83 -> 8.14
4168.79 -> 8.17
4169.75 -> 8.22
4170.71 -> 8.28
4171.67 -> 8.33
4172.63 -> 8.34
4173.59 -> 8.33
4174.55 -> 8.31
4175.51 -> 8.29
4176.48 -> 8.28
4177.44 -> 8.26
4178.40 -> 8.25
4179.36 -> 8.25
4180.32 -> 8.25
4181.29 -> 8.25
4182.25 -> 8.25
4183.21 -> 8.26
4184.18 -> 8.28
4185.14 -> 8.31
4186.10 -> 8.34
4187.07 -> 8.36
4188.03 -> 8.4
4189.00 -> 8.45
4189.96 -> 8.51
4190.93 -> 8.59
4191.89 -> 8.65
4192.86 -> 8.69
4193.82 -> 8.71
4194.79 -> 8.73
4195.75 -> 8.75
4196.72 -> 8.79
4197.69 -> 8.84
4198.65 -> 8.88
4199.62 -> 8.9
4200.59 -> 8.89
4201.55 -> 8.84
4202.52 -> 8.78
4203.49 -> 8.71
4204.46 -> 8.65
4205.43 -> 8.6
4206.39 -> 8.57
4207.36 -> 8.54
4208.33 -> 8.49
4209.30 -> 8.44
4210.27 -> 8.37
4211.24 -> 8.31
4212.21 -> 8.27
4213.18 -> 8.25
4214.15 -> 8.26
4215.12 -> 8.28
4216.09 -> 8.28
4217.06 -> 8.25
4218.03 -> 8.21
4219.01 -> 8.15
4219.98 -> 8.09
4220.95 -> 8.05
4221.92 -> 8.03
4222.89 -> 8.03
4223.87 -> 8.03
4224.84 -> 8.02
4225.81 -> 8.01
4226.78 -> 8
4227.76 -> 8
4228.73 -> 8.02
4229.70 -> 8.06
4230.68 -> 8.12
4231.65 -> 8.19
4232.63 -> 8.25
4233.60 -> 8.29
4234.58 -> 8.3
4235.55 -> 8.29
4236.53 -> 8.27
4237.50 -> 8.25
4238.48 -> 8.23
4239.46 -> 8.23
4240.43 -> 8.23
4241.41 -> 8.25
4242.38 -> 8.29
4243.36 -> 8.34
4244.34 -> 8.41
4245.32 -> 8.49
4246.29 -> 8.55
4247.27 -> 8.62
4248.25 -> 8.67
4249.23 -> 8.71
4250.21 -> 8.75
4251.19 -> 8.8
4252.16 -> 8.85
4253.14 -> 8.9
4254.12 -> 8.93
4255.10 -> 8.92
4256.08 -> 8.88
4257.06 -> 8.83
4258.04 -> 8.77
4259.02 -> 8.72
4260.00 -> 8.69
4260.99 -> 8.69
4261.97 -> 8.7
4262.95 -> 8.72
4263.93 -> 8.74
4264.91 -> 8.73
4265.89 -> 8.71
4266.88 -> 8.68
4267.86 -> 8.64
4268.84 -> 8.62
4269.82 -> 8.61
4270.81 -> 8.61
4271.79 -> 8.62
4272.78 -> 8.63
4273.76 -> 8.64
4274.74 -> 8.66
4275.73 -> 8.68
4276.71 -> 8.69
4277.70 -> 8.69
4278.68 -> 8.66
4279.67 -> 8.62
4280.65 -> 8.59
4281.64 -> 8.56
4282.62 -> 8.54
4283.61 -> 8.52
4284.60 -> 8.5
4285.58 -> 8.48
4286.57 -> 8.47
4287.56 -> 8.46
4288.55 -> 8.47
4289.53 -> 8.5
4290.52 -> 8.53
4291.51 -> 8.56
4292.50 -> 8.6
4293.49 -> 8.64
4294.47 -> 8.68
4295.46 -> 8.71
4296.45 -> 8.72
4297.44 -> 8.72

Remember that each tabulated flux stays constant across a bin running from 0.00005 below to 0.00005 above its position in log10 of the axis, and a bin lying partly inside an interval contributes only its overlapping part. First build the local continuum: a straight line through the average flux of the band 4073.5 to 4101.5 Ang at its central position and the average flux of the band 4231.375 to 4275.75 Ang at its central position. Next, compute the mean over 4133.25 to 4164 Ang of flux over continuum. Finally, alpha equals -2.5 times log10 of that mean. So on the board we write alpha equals 0.04 mag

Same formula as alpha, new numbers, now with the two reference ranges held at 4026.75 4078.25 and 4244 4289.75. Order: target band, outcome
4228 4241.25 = 0.06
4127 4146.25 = 0.04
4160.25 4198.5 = 0.03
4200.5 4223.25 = 0.03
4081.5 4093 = -0.01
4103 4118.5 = 0.04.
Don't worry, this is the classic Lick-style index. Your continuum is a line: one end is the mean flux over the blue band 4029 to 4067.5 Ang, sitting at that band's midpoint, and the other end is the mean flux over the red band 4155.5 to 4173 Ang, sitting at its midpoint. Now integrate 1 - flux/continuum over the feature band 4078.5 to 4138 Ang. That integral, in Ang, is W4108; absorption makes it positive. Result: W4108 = -0.1 Ang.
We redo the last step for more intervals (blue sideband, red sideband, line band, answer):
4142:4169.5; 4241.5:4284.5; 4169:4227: 0.2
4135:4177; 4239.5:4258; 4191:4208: -0.6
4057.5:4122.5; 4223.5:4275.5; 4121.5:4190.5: 1.7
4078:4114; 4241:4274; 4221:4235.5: 0.9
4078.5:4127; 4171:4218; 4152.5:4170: 0.5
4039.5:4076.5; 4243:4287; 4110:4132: 0.9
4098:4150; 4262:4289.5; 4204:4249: 1.2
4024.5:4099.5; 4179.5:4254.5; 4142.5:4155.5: 0.1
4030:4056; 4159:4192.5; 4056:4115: 0.0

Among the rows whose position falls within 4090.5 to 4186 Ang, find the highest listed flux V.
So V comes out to 8.67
